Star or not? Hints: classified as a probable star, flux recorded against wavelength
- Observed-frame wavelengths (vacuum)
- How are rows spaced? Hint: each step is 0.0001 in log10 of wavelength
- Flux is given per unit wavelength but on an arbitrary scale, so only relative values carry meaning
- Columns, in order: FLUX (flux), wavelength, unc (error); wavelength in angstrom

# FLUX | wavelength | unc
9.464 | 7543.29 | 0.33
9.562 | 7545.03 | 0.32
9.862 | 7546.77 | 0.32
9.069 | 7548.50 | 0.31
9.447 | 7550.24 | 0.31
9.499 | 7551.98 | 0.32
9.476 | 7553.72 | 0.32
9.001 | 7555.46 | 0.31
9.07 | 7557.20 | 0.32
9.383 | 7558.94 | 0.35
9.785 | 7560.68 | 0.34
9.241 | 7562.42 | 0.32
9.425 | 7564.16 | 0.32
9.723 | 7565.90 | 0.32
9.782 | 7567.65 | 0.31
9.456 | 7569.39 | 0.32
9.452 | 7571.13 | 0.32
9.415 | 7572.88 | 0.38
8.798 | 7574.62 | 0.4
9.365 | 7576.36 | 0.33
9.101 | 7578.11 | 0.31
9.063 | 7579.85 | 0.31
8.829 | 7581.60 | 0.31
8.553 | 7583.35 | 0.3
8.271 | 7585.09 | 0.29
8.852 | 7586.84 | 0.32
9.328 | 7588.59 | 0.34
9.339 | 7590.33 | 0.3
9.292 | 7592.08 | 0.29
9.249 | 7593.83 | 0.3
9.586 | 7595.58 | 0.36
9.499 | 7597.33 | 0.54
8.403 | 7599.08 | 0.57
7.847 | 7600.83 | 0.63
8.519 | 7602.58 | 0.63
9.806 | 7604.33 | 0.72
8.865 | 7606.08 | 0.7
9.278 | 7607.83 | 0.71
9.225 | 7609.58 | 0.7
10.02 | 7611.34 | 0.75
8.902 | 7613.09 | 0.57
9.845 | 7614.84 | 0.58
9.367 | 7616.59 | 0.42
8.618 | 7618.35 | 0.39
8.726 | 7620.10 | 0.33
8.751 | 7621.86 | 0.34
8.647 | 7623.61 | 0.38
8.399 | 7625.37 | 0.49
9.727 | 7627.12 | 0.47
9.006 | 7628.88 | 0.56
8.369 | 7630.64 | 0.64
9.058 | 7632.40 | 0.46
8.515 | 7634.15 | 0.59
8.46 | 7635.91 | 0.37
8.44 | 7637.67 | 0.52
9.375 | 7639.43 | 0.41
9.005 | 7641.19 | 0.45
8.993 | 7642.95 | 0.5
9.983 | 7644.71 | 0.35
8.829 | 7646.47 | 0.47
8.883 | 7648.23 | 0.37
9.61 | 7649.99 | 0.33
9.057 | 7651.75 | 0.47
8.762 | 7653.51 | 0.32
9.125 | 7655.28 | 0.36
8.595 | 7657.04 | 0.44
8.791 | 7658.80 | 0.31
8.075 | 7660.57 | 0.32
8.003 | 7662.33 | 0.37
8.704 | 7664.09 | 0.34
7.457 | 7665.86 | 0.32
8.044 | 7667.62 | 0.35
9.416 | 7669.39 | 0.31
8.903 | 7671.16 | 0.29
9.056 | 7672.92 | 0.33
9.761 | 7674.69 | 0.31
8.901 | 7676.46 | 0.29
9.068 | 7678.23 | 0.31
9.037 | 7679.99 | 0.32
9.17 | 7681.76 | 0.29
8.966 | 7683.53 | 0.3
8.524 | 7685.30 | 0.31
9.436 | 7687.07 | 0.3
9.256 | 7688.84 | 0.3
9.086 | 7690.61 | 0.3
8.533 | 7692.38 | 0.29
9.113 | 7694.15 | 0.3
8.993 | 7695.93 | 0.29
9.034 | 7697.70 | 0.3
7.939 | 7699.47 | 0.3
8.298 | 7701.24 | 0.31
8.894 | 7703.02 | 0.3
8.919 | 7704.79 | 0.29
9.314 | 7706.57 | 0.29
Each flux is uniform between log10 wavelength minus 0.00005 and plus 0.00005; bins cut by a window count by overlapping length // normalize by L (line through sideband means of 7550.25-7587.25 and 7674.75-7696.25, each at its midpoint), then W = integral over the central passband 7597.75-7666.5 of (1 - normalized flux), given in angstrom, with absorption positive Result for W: 1.8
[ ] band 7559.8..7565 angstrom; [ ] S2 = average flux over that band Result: 9.49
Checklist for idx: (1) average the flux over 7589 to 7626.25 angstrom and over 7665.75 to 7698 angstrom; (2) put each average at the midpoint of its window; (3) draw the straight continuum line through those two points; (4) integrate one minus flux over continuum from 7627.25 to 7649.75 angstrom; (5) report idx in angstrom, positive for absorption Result 0.16 angstrom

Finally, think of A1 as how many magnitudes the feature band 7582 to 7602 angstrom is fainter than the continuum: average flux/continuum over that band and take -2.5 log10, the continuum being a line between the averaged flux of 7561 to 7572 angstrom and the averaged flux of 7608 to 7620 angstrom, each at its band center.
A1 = 0.057 mag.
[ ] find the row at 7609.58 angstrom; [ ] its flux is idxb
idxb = 9.225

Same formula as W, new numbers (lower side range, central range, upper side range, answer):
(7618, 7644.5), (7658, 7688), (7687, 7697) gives 0.6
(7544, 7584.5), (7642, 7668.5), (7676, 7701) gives 0.9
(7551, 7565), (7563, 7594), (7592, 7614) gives 0.2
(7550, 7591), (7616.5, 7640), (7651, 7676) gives 0.3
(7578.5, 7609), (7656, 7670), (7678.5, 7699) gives 1.0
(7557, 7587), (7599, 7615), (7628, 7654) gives 0.0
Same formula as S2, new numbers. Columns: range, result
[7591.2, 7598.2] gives 9.4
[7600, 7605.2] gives 8.73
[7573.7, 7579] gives 9.1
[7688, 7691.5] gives 9.17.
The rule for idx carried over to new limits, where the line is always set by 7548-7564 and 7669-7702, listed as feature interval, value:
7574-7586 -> 0.5 angstrom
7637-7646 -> -0.1 angstrom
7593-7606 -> 0.3 angstrom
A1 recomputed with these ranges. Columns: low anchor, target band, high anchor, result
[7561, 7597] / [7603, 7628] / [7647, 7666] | -0.02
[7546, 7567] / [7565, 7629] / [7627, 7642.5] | 0.00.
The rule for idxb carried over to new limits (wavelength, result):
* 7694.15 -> 9.113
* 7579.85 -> 9.063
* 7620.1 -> 8.726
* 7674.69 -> 9.761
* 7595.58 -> 9.586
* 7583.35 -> 8.553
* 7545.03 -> 9.562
